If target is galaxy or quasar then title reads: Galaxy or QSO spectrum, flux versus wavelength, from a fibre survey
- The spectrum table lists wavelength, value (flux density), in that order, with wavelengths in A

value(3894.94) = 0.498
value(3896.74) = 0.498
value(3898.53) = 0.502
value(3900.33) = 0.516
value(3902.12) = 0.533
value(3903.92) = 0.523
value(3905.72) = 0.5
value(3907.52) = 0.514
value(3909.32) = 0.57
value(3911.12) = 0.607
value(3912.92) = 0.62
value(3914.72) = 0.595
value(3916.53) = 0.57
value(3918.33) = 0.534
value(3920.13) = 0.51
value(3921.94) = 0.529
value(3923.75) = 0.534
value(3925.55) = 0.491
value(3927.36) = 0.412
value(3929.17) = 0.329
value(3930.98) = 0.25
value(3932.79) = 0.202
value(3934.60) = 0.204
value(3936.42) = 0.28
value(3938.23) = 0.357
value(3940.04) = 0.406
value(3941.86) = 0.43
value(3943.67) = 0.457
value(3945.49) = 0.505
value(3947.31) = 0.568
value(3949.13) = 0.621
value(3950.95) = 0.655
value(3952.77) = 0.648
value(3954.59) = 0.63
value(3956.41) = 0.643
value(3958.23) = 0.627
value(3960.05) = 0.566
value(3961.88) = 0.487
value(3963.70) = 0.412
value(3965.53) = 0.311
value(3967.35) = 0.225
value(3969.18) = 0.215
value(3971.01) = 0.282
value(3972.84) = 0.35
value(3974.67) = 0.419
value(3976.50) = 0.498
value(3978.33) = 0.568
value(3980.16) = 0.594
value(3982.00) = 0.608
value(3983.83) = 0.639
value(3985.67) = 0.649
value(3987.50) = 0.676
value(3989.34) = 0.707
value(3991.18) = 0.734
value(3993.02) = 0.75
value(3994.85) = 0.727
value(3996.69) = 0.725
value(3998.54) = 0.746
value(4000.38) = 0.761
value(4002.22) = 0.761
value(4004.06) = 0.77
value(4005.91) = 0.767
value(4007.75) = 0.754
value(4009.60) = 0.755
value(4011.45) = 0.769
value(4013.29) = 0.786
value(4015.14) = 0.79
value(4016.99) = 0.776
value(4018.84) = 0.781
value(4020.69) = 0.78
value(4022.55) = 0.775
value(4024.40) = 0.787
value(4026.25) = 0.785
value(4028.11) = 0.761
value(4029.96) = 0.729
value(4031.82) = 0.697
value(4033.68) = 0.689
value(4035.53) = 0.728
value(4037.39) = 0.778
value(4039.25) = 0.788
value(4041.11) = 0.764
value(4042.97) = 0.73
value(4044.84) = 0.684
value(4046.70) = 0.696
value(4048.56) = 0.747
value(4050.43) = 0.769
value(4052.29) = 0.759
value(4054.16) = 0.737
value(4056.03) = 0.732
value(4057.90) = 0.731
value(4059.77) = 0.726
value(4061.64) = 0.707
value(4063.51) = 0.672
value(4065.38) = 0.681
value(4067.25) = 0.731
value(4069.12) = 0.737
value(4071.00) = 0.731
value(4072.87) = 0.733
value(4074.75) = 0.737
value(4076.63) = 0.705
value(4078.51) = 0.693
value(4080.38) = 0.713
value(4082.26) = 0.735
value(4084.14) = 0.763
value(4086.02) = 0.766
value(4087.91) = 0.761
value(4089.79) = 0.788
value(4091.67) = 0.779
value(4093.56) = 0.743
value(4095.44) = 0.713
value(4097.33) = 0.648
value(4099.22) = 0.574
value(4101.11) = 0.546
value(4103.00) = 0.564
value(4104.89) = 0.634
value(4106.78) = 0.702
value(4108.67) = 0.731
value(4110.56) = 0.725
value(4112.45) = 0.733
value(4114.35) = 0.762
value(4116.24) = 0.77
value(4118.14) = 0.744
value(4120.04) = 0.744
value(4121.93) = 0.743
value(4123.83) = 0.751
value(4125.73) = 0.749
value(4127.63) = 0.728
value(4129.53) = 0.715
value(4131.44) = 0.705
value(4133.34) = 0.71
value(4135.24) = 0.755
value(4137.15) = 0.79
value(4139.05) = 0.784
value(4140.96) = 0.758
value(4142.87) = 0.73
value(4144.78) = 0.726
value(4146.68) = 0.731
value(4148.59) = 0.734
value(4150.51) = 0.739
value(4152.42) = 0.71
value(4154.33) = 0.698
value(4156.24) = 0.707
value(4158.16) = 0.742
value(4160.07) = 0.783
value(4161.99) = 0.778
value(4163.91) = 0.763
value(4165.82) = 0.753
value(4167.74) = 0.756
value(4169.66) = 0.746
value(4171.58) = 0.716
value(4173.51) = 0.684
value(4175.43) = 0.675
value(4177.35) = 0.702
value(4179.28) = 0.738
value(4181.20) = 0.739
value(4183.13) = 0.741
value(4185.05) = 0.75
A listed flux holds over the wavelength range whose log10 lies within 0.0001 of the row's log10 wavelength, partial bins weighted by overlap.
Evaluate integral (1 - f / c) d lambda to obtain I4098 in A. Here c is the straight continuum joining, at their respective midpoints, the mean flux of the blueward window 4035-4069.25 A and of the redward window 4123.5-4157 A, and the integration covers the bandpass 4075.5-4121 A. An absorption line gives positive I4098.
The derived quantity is 1.4 A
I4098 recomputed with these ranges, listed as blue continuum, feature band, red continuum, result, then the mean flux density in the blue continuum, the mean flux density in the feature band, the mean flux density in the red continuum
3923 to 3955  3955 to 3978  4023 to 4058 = 3.99 A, 0.44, 0.428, 0.742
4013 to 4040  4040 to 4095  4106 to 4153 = 1.43 A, 0.761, 0.733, 0.739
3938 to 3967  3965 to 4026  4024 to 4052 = -0.87 A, 0.518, 0.648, 0.742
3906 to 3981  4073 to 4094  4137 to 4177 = -3.22 A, 0.469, 0.743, 0.737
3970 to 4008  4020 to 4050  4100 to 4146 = -3.50 A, 0.639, 0.745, 0.721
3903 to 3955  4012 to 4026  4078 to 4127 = -4.15 A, 0.483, 0.782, 0.715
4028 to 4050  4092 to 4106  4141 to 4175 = 1.80 A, 0.732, 0.639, 0.735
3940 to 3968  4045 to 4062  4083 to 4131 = -2.28 A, 0.518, 0.732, 0.715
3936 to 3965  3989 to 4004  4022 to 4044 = -2.17 A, 0.52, 0.742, 0.75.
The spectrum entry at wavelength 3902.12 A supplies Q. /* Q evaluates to 0.533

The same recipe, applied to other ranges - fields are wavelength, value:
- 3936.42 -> 0.28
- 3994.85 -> 0.727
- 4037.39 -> 0.778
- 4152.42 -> 0.71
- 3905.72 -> 0.5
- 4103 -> 0.564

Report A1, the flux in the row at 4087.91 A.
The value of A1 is 0.761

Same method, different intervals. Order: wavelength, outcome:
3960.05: 0.566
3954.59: 0.63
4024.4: 0.787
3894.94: 0.498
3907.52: 0.514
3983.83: 0.639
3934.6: 0.204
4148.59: 0.734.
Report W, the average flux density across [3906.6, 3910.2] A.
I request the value 0.541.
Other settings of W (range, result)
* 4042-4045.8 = 0.707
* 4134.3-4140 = 0.776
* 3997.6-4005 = 0.759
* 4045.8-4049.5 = 0.722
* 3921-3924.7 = 0.531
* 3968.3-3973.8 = 0.284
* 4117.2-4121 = 0.745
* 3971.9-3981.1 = 0.485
